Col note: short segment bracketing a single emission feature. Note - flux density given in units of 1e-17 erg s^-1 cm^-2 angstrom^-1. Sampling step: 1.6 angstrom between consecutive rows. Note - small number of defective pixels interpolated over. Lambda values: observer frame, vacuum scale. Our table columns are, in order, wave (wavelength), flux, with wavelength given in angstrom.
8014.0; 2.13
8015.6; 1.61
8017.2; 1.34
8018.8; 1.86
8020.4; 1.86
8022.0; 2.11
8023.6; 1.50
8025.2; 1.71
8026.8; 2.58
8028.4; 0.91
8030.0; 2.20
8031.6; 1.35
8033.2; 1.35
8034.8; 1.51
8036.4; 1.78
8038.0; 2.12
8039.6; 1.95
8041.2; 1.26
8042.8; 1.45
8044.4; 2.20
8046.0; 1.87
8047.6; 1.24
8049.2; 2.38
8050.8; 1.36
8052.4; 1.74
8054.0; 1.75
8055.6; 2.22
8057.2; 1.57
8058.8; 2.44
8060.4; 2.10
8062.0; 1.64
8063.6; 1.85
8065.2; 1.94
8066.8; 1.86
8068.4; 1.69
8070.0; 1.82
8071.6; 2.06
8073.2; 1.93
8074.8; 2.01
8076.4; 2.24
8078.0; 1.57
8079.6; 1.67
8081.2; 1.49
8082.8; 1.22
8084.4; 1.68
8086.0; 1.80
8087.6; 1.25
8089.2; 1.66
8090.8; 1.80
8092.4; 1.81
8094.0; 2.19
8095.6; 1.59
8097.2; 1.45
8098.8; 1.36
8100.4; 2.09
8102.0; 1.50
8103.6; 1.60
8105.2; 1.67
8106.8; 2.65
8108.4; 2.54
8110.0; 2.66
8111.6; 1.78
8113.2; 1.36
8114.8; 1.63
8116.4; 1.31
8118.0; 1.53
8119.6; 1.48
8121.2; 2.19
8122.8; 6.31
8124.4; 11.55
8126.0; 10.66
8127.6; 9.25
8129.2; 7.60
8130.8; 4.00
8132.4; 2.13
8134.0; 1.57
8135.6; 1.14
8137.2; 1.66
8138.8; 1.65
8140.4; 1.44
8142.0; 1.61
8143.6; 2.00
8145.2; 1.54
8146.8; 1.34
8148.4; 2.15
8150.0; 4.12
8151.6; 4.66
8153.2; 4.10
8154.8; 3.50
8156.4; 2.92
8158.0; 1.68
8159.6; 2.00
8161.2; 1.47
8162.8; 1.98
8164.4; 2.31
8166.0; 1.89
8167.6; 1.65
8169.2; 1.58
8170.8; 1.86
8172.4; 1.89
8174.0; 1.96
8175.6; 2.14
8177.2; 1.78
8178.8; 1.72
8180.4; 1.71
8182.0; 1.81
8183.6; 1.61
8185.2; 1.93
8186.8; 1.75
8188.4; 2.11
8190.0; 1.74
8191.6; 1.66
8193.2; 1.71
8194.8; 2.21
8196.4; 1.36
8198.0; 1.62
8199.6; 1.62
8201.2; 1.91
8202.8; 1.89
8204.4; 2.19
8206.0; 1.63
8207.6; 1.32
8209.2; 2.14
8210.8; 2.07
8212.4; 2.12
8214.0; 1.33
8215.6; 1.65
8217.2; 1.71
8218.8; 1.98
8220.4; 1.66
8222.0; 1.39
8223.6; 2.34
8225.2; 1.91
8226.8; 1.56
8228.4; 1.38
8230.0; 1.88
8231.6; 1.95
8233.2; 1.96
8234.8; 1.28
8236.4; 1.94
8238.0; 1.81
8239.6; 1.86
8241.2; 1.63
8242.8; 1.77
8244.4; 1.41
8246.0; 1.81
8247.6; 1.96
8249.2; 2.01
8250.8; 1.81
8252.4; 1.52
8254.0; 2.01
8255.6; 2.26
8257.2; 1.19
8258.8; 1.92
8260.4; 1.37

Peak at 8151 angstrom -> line [N II] 6583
